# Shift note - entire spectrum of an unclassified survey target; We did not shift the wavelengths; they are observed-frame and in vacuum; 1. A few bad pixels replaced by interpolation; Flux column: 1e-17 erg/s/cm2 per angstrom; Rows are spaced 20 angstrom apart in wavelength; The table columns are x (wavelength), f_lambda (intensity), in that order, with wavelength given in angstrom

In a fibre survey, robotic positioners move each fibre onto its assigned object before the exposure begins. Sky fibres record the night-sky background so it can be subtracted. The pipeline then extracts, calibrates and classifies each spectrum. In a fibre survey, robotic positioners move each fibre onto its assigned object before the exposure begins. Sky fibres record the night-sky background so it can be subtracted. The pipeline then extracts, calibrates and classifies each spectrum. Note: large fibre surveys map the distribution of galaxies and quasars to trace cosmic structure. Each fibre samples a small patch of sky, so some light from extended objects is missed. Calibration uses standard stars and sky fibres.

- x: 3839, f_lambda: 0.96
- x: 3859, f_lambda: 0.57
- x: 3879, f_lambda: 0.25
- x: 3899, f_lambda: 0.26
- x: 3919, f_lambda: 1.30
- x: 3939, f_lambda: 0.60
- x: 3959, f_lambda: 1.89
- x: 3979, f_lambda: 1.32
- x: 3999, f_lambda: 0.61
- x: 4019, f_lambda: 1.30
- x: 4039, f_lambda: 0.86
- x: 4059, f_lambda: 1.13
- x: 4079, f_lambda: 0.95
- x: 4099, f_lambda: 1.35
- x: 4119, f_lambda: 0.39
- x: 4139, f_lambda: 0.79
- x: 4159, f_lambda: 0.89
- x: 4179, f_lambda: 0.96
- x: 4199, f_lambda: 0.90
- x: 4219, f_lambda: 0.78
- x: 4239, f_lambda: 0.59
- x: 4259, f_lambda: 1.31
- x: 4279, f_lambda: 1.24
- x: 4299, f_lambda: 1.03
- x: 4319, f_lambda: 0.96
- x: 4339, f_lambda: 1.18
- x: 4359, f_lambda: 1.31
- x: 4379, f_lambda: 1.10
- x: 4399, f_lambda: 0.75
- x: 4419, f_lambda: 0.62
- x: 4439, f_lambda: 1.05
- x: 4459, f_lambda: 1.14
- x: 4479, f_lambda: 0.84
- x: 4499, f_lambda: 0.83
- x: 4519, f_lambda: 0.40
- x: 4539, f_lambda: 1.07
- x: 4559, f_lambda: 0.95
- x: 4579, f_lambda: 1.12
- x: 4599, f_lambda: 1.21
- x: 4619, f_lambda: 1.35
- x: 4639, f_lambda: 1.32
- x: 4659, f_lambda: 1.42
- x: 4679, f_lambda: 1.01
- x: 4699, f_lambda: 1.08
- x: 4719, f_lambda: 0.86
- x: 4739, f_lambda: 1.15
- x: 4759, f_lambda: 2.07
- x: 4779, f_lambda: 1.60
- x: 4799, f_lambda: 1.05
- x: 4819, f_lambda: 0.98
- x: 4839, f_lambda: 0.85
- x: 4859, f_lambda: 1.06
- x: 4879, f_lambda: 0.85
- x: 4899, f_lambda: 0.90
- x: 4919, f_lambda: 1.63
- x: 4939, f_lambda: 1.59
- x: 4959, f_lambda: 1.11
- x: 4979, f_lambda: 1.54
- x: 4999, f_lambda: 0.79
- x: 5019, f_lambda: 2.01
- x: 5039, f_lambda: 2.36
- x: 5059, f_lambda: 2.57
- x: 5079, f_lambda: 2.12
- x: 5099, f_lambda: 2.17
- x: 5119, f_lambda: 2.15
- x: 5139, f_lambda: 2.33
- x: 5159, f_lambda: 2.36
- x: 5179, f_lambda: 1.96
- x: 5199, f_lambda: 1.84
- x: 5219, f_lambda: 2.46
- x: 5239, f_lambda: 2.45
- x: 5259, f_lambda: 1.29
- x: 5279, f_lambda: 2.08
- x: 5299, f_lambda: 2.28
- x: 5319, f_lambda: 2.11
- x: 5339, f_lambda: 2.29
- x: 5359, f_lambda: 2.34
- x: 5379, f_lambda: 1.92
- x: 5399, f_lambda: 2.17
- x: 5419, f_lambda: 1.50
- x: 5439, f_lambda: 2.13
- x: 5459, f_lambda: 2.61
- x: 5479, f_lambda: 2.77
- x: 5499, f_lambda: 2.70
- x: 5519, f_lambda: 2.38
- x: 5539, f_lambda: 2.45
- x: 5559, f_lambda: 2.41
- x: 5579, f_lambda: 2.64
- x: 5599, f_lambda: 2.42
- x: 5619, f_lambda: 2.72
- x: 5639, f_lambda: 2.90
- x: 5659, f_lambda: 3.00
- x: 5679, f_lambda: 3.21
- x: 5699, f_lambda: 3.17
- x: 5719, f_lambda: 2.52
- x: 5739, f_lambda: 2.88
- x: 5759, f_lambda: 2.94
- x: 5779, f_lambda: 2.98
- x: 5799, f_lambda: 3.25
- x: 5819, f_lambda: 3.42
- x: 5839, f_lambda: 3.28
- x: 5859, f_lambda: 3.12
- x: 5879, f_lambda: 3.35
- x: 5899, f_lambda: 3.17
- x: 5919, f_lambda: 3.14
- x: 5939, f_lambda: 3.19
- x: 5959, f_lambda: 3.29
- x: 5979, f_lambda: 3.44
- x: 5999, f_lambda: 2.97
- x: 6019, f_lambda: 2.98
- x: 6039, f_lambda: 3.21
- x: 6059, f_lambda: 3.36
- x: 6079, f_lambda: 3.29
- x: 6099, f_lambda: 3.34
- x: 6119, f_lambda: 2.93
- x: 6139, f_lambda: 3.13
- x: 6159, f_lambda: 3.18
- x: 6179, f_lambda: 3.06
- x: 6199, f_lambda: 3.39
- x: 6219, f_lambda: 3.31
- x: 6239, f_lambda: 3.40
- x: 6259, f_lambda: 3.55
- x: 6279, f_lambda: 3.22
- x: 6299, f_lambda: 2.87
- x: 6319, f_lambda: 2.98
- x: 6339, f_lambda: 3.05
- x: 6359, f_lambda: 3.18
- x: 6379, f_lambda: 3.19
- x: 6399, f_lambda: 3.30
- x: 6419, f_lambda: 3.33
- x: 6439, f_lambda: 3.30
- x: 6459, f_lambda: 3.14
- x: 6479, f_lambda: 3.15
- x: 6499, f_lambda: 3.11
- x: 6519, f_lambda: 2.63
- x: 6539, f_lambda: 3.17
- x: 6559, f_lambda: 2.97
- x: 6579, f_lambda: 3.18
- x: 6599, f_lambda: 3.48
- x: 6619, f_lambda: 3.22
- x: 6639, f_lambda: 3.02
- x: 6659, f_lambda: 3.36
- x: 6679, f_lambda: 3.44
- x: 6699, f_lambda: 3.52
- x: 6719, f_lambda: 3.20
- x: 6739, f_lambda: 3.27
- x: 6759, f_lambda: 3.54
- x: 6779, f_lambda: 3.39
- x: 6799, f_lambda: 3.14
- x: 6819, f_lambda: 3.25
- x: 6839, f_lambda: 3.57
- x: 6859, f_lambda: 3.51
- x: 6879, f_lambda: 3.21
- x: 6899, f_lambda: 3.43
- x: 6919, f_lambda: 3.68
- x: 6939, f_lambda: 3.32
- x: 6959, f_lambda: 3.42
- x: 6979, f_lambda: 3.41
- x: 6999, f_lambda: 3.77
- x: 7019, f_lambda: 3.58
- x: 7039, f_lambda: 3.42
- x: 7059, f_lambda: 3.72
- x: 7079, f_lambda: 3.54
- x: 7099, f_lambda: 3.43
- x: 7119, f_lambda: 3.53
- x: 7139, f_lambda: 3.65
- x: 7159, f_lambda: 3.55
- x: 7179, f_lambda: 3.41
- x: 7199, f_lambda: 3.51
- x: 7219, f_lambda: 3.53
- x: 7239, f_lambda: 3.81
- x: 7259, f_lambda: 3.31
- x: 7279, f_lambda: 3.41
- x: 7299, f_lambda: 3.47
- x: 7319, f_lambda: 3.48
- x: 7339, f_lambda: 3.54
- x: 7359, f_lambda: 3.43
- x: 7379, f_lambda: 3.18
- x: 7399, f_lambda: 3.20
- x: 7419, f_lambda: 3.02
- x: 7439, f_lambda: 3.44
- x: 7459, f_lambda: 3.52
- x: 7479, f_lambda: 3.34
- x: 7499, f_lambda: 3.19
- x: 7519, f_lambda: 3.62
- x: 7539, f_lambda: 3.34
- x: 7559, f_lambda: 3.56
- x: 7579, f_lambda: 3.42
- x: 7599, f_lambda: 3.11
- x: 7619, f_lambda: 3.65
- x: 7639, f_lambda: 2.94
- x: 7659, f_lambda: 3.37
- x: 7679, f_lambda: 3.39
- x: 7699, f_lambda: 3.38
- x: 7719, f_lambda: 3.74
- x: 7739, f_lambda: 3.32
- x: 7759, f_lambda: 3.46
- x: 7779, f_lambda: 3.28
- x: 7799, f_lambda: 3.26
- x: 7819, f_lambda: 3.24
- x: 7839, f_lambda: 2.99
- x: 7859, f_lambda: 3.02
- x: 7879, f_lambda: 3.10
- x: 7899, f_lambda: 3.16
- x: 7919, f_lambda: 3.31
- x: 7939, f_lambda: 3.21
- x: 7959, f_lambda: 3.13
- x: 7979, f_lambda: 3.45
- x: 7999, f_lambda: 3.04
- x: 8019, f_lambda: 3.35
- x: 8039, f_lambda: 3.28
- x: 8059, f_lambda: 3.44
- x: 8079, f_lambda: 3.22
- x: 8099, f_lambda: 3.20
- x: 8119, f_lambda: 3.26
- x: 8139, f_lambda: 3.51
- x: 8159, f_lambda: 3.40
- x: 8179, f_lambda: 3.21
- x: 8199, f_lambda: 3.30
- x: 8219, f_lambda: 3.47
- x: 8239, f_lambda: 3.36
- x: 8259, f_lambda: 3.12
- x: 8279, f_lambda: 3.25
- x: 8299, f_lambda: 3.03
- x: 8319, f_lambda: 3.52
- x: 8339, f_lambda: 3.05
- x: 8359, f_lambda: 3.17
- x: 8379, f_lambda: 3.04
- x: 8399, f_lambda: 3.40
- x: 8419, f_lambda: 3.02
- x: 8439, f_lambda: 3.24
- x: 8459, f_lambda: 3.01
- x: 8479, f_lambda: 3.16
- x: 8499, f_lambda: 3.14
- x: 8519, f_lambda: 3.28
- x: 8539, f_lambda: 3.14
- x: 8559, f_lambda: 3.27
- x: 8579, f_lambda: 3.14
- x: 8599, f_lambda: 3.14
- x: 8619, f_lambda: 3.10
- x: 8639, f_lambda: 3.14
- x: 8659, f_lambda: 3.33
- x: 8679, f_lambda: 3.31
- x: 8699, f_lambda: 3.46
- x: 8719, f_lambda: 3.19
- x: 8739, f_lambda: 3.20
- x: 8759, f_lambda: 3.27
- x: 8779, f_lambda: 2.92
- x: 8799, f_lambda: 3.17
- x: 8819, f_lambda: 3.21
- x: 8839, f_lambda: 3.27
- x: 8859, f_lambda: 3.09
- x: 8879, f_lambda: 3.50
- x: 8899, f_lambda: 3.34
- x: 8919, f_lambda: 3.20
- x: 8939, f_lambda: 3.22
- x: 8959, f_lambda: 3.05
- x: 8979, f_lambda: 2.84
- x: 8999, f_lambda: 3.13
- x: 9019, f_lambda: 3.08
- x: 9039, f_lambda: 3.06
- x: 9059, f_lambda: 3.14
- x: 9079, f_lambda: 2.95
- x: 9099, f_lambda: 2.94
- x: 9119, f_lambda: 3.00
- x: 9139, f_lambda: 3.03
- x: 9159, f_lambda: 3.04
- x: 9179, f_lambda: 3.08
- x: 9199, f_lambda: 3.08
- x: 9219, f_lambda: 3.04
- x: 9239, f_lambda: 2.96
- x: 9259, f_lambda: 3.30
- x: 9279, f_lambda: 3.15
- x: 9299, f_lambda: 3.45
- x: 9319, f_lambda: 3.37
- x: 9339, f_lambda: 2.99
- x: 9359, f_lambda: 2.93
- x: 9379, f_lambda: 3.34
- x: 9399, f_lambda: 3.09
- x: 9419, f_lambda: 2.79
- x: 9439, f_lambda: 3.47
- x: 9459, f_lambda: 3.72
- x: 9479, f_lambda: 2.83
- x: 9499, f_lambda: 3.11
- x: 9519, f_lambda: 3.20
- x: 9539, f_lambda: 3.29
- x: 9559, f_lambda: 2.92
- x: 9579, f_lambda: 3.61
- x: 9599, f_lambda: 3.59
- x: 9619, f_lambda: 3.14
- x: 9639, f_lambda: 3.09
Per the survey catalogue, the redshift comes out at 0.260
